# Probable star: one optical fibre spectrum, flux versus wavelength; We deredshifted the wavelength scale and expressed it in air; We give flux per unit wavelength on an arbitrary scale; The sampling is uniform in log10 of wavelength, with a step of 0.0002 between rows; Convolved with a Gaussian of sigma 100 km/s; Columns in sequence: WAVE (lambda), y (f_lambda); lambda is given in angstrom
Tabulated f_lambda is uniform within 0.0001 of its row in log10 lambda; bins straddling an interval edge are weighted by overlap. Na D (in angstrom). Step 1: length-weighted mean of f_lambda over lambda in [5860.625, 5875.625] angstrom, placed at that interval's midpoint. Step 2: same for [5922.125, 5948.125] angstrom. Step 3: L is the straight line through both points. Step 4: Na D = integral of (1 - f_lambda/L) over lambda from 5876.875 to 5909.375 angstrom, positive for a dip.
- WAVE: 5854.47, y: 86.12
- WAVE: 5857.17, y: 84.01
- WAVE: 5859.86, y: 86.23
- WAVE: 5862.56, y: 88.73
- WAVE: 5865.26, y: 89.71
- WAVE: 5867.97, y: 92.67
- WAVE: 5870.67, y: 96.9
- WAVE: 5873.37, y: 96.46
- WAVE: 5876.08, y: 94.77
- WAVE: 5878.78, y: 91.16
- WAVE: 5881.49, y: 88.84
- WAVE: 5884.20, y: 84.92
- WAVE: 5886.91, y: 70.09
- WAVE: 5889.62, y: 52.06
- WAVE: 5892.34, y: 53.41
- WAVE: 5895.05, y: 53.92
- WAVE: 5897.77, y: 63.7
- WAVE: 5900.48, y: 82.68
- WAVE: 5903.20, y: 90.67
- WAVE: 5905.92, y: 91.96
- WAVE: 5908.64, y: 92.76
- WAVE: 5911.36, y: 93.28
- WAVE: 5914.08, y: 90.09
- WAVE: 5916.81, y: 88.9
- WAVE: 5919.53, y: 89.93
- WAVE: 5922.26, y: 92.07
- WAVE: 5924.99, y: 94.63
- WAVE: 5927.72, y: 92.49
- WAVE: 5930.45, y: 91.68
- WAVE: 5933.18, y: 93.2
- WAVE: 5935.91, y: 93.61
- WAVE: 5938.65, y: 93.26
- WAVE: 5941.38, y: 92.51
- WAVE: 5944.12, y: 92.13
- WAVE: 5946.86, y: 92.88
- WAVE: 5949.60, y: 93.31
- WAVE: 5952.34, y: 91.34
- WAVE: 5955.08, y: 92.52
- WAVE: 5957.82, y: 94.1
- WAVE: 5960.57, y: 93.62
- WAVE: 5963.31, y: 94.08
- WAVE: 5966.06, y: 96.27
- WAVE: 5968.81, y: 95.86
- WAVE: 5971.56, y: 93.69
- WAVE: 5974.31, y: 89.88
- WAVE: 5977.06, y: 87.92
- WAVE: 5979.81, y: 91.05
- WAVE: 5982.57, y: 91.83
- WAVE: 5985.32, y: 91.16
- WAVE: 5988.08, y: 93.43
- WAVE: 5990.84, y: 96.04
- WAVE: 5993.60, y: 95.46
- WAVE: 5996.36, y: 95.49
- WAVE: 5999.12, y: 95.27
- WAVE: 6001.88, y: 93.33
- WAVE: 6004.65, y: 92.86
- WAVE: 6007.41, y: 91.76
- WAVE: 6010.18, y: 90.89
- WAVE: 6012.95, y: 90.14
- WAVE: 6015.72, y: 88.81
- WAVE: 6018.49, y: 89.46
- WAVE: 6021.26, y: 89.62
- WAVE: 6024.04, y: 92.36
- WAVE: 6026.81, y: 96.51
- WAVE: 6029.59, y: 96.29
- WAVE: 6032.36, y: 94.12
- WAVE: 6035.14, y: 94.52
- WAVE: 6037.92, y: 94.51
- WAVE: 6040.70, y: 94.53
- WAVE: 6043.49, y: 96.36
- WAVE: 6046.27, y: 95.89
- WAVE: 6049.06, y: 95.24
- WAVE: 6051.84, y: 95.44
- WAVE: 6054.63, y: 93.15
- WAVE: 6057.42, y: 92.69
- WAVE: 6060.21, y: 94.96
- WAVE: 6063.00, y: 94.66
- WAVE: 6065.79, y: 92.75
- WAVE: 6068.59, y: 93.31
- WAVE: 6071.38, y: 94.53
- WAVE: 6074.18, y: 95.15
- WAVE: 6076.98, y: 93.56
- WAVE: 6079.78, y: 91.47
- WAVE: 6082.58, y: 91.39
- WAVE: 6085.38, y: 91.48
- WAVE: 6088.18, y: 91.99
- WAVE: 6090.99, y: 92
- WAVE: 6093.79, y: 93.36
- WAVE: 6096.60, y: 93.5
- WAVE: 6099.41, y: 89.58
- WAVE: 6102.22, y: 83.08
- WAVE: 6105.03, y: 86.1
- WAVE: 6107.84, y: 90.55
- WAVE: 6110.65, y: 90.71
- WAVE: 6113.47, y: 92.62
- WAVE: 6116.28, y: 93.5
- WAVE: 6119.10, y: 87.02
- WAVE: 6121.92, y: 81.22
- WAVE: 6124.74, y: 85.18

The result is 5.8 angstrom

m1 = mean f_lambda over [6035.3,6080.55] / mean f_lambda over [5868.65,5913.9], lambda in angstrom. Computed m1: 1.16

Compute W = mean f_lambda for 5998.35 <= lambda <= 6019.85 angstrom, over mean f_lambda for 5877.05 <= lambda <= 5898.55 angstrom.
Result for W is 1.30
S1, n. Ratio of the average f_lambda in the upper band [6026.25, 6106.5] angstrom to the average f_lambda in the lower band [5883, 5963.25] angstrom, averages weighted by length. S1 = 1.08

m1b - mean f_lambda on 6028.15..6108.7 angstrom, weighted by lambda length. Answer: 93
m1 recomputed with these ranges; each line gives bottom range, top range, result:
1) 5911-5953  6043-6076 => 1.02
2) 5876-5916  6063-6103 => 1.16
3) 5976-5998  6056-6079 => 1.01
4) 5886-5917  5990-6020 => 1.21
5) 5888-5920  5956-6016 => 1.19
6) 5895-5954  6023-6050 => 1.06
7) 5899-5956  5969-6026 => 1.01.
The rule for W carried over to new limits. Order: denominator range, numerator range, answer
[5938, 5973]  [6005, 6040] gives 0.99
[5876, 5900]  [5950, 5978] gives 1.30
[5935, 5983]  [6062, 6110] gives 0.99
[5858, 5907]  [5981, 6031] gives 1.14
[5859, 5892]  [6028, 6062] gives 1.12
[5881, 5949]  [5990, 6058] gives 1.11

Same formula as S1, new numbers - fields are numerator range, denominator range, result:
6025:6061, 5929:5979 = 1.02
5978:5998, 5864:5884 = 1.01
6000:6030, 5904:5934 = 1.00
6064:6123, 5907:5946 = 0.99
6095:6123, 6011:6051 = 0.95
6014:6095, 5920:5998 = 1.00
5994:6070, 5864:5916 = 1.13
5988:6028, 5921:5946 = 1.00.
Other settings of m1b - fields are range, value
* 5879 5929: 81.7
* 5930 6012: 93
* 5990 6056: 93.7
